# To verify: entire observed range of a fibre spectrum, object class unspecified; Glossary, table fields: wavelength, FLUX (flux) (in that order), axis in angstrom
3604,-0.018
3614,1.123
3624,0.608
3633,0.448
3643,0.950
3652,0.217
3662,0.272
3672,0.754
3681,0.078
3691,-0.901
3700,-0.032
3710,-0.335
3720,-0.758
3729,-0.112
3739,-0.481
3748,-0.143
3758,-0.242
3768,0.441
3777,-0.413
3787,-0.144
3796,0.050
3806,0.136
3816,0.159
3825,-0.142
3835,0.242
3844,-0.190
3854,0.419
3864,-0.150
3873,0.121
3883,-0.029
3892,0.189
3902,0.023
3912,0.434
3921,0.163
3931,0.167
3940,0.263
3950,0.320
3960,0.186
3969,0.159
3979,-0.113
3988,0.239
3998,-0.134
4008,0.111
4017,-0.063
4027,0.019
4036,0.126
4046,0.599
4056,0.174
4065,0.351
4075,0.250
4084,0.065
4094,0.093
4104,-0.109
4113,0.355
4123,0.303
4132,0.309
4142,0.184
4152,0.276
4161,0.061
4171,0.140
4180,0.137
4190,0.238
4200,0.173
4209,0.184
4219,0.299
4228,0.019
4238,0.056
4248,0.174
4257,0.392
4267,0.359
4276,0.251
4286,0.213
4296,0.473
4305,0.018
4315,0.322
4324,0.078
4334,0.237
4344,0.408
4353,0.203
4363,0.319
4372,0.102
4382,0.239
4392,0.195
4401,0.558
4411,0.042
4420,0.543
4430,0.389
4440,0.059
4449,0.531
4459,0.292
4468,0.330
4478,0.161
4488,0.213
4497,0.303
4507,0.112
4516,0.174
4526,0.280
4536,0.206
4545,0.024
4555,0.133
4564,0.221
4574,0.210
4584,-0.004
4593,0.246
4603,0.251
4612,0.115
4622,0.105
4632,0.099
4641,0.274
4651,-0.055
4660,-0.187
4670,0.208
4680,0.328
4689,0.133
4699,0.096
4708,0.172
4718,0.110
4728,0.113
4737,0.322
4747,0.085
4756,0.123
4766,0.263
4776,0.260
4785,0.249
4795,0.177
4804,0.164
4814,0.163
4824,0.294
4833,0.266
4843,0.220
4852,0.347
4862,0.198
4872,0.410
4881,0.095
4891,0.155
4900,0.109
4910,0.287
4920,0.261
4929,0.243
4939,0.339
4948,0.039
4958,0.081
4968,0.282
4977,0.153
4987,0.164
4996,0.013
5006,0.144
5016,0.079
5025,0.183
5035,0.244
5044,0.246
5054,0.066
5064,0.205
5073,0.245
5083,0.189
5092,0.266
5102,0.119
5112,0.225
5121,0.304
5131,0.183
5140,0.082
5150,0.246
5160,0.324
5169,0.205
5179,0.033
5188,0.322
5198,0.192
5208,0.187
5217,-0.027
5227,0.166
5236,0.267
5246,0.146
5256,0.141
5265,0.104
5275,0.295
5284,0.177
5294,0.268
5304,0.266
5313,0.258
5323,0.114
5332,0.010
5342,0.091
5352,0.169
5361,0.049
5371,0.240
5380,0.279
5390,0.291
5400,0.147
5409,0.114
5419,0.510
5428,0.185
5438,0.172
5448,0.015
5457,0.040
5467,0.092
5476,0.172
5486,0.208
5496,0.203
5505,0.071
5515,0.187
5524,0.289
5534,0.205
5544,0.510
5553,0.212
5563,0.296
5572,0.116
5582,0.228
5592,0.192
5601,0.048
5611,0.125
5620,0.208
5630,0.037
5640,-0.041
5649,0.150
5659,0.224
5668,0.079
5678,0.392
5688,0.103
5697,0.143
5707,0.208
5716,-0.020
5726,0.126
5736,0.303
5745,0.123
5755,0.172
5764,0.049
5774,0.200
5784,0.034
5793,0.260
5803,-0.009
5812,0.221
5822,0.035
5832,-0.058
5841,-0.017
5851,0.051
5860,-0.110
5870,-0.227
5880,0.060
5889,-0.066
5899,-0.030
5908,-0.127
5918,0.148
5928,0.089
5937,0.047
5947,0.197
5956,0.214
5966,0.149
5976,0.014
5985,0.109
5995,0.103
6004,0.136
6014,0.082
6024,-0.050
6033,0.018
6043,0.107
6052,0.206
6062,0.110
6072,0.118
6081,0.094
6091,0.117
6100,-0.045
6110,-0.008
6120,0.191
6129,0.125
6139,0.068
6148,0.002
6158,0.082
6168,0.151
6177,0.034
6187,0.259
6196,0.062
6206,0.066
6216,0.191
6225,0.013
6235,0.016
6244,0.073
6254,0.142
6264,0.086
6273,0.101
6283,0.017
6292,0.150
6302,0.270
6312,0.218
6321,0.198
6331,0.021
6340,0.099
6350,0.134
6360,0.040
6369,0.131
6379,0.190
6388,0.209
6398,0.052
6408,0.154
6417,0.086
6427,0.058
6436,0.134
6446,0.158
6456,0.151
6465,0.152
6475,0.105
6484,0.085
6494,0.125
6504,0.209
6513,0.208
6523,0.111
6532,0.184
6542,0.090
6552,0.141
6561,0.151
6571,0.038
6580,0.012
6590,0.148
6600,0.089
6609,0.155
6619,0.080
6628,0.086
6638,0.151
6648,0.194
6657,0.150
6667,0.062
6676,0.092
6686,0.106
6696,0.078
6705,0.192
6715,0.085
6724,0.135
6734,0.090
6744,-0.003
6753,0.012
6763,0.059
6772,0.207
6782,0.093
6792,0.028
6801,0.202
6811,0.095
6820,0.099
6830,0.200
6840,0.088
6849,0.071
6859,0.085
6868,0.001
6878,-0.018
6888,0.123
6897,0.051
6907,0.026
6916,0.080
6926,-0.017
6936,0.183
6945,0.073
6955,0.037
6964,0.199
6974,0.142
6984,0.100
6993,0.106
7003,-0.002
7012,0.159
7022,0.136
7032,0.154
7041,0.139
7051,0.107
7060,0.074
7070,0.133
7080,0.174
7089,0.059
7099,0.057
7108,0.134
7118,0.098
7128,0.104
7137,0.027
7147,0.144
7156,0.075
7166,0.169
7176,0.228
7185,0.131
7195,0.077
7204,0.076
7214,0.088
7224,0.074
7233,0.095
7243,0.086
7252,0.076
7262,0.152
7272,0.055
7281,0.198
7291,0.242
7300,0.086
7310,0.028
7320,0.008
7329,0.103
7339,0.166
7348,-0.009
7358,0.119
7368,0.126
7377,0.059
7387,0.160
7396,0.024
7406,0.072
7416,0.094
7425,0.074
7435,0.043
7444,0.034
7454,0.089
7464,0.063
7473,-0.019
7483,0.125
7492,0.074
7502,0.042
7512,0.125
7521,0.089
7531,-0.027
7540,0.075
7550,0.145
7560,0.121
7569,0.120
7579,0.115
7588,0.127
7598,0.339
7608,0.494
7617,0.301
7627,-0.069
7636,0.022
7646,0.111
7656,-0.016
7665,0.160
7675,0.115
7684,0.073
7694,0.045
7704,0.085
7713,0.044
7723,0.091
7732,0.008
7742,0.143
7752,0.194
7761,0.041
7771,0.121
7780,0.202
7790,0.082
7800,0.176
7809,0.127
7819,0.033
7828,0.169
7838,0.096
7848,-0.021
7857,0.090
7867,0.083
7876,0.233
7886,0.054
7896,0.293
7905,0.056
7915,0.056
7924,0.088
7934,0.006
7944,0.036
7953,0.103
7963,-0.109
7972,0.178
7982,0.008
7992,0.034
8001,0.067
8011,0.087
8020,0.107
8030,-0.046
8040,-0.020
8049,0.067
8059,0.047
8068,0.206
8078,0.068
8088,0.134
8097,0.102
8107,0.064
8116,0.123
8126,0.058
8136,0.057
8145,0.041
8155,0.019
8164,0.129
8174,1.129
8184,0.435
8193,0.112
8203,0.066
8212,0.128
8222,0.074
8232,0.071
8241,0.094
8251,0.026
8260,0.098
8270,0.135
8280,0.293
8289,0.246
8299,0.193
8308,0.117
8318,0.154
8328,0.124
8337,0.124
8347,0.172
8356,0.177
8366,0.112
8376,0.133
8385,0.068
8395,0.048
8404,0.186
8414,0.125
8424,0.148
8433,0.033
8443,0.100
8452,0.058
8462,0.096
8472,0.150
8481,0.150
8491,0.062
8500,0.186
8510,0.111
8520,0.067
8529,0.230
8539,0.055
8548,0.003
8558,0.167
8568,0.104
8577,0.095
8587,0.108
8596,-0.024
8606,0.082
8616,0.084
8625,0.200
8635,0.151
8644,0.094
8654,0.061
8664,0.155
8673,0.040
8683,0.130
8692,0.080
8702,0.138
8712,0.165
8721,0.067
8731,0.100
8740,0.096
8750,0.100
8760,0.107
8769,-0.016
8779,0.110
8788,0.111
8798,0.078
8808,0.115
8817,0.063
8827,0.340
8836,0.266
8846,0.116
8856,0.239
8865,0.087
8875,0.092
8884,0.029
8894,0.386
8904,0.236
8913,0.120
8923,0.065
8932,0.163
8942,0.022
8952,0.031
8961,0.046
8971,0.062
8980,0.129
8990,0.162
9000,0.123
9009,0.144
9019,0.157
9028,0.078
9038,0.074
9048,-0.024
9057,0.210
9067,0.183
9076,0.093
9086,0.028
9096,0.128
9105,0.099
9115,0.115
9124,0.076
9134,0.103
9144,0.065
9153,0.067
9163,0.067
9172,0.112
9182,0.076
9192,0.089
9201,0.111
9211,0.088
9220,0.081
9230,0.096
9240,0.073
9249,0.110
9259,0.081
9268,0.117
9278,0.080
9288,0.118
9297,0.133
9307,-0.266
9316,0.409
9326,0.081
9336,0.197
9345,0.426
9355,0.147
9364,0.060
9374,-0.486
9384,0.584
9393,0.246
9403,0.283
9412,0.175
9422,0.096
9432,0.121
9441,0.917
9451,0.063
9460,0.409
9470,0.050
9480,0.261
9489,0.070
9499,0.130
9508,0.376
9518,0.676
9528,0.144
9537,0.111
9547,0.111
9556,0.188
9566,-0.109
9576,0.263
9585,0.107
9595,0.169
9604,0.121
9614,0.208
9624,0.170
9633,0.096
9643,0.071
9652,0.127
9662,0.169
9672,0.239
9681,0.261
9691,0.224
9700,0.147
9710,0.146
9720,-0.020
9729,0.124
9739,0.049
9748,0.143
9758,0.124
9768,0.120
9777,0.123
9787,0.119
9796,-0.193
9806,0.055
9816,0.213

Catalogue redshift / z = 1.193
